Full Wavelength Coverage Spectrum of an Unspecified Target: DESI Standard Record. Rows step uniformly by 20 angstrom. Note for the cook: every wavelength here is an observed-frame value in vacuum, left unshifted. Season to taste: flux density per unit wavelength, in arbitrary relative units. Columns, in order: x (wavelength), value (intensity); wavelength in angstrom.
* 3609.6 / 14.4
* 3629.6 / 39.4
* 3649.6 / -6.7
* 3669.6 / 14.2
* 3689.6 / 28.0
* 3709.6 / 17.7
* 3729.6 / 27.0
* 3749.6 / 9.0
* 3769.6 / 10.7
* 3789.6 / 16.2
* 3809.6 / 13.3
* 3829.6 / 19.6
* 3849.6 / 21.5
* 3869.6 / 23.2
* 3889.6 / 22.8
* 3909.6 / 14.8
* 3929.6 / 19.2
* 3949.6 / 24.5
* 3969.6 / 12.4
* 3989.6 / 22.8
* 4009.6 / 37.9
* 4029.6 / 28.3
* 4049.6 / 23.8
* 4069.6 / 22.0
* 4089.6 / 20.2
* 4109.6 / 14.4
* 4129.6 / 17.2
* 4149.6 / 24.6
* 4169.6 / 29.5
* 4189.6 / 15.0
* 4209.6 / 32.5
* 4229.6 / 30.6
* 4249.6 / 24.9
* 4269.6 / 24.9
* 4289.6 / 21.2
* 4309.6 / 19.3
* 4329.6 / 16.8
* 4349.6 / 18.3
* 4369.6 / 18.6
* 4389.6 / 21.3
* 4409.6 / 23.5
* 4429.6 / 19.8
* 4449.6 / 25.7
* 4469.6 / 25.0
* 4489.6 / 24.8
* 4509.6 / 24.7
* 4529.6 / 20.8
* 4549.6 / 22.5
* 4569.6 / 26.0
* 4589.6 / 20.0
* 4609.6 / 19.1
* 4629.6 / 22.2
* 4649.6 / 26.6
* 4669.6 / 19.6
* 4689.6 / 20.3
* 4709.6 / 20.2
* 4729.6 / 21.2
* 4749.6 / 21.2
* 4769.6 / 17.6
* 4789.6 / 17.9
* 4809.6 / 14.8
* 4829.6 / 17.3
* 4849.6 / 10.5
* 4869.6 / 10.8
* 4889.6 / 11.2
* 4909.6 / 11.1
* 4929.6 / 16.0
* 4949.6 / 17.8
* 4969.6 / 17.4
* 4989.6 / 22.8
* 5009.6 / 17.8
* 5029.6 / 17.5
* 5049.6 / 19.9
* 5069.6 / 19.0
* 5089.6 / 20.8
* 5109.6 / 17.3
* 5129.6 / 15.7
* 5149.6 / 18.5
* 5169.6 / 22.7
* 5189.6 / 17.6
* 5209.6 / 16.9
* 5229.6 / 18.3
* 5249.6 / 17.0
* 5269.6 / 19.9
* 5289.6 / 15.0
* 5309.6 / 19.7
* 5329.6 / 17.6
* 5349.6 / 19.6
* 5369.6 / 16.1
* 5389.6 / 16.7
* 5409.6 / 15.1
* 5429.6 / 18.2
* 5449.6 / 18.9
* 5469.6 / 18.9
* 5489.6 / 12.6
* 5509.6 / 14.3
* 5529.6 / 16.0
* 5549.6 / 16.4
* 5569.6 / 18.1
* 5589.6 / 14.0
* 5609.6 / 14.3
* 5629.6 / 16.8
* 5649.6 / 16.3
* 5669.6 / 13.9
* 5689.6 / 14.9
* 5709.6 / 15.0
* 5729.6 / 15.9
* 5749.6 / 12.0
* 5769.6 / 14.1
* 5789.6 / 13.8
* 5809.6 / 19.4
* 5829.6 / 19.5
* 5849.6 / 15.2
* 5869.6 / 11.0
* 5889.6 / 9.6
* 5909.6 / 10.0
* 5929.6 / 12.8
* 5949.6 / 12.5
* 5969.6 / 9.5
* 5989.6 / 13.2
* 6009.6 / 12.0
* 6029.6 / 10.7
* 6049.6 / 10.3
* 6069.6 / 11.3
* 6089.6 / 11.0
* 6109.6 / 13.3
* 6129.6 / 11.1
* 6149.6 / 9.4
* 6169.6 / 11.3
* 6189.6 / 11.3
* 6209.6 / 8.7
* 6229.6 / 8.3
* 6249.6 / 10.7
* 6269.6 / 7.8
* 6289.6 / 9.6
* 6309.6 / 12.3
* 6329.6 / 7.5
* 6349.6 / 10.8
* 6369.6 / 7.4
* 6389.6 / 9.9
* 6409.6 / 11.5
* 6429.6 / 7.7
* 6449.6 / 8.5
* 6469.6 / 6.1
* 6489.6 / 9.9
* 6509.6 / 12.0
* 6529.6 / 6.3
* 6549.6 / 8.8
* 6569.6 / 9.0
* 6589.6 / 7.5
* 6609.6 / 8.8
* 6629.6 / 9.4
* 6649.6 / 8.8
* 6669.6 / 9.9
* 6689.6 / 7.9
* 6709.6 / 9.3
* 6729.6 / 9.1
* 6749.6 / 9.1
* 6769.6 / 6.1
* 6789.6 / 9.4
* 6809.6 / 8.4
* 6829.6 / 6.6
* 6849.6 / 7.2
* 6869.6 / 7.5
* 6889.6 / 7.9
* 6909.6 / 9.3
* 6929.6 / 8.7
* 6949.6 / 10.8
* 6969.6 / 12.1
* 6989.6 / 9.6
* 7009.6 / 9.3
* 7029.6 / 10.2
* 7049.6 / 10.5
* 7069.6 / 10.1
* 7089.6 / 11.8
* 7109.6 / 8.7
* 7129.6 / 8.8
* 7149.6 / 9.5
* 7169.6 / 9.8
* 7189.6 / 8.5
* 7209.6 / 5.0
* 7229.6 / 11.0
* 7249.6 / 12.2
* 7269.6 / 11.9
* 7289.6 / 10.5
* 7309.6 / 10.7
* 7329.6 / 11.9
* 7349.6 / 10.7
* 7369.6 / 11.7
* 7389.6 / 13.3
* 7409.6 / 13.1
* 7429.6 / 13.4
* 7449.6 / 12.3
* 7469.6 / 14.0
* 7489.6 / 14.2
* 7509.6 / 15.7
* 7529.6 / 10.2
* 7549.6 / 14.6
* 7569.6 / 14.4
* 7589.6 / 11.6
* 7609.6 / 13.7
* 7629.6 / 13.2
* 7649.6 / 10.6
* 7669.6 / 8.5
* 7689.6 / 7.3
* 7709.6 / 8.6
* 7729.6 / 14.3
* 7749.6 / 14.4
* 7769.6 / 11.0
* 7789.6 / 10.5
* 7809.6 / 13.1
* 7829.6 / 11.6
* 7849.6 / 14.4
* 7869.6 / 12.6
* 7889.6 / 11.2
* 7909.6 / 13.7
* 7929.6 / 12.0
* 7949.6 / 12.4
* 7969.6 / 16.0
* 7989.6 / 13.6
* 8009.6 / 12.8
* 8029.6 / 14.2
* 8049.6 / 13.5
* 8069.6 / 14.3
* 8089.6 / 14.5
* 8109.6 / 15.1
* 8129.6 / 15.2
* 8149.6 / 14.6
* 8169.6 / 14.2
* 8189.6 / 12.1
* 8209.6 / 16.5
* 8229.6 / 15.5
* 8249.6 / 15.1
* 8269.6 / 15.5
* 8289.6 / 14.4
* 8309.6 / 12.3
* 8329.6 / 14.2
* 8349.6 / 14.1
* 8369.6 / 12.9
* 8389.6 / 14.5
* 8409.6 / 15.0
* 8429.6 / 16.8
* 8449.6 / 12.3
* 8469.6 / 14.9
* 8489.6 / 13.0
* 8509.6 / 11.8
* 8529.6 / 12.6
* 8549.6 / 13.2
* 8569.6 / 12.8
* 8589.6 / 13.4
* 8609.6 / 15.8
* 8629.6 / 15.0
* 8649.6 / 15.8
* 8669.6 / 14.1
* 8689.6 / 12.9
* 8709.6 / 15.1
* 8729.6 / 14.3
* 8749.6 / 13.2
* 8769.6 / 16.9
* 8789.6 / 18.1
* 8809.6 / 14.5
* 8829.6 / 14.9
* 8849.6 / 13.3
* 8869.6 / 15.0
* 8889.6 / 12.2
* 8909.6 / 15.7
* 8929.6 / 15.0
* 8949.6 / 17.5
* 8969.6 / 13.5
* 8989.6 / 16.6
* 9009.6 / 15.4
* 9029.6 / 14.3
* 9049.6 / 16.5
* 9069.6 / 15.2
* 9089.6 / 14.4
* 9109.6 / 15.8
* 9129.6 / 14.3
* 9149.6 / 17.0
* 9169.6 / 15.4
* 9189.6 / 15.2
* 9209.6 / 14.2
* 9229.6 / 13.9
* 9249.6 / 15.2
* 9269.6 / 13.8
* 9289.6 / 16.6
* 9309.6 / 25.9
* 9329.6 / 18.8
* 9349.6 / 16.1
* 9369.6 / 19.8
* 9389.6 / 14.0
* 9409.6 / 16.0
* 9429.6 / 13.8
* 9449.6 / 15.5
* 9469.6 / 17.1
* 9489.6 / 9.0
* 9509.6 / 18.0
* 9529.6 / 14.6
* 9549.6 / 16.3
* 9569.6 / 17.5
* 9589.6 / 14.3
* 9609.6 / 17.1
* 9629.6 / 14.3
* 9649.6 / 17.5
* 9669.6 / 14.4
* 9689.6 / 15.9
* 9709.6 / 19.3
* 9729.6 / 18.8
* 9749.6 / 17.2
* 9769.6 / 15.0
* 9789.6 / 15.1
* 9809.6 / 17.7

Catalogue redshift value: 1.653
